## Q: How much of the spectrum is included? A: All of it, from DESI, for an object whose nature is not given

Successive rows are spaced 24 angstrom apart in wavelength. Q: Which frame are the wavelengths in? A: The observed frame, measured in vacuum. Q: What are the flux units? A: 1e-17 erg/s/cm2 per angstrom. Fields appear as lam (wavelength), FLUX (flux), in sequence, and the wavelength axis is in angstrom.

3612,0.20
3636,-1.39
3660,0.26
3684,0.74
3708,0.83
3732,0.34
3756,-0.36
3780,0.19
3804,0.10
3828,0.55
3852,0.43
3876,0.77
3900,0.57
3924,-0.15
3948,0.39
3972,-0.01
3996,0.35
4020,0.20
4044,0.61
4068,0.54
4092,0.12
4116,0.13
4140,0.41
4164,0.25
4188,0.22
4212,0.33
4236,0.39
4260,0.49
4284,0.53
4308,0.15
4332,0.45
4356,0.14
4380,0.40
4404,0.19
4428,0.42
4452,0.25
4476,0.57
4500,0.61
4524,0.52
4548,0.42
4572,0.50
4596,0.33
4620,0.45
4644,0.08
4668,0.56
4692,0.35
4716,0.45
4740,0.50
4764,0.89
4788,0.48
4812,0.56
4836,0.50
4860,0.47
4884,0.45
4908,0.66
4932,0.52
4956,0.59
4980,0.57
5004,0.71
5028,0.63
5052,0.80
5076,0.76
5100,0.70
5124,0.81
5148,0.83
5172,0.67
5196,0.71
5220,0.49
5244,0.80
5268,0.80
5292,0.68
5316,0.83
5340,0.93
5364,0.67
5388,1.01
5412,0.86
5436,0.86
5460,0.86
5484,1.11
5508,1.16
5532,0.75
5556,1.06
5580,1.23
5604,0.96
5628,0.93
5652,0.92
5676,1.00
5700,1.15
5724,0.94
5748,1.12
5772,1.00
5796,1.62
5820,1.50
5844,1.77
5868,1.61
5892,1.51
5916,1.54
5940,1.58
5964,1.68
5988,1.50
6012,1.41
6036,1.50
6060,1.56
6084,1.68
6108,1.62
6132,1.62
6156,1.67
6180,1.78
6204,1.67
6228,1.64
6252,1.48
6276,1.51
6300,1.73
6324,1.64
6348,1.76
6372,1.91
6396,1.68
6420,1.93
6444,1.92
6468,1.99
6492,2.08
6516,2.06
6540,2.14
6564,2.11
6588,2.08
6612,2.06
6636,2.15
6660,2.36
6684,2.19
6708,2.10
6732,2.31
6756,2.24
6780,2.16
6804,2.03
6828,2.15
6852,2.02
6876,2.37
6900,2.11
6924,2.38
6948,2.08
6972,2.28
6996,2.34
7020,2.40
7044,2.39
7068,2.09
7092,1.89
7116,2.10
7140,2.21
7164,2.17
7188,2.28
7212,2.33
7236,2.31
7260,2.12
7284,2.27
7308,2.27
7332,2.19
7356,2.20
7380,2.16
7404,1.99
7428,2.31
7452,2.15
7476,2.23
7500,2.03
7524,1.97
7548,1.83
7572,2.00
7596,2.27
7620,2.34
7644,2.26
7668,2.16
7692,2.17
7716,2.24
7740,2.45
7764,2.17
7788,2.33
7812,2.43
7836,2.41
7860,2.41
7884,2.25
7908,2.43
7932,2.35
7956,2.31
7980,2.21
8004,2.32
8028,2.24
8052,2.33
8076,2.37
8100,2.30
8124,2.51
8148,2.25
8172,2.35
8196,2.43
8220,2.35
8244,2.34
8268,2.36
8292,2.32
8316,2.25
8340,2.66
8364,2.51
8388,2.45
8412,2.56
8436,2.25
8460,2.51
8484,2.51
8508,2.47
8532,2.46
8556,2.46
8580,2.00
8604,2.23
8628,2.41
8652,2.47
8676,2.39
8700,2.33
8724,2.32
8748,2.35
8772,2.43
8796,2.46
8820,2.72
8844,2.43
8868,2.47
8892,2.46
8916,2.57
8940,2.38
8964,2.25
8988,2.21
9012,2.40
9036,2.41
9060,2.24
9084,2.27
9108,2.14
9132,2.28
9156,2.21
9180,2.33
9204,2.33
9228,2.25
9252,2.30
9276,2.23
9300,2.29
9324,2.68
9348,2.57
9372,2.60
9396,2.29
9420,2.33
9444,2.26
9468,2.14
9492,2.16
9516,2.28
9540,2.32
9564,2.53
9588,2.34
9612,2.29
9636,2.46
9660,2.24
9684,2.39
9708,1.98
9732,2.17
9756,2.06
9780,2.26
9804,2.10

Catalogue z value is 0.46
